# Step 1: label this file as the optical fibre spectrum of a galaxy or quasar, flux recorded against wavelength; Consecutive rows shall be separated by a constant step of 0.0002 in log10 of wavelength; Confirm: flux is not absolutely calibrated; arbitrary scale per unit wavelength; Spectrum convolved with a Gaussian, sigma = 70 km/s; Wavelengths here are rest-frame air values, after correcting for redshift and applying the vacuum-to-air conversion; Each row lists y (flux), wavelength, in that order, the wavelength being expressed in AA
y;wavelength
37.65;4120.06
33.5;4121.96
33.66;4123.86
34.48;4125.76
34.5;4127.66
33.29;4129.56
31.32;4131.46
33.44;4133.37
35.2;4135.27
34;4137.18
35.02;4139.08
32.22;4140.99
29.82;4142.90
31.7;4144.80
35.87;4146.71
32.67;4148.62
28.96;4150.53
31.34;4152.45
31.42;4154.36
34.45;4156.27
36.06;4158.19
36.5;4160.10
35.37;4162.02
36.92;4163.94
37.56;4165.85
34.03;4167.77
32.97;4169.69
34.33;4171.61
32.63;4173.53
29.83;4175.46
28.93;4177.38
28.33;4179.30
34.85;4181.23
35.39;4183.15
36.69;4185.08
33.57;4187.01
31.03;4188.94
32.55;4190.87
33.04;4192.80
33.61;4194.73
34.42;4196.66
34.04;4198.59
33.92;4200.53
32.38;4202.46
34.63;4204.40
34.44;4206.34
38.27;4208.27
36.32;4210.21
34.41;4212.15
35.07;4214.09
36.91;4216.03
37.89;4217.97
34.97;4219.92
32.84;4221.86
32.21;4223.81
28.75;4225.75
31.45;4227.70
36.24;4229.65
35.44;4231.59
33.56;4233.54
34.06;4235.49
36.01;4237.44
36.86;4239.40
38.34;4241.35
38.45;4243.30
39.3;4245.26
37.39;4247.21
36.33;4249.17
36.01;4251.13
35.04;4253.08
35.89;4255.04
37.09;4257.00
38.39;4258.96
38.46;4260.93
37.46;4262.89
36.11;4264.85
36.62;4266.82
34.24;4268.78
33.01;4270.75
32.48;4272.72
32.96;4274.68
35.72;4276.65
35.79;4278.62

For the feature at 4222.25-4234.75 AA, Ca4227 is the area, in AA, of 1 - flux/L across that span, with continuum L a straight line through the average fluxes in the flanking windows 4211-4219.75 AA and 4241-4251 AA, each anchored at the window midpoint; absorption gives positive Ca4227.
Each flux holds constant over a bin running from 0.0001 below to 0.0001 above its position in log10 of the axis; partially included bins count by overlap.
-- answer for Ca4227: 1.3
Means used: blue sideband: 36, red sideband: 37.8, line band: 33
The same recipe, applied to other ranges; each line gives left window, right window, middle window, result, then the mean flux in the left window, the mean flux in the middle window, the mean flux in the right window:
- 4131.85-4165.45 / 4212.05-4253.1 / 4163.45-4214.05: 1.0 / 33.6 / 33.8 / 35.4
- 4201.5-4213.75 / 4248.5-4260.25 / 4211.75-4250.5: 0.5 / 35.1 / 35.3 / 36.5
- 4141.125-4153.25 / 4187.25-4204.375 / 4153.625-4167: -1.4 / 31.8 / 35.5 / 33.2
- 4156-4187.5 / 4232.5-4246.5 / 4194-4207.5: 0.4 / 34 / 34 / 36.7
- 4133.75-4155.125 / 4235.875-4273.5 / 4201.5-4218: -0.3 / 32.6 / 35.5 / 36.5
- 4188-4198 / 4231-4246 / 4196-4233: 0.2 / 33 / 34.4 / 36.5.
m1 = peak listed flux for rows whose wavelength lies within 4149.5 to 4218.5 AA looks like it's 38.27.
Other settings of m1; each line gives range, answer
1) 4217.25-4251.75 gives 39.3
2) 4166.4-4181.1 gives 34.33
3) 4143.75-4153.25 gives 35.87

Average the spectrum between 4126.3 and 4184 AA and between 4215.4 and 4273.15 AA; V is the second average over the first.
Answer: 1.1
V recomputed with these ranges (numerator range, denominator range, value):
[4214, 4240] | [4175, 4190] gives 1.06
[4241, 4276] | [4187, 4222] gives 1.05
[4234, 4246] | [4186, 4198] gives 1.12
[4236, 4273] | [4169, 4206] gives 1.11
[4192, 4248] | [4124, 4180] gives 1.05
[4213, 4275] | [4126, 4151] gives 1.07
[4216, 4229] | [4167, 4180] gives 1.06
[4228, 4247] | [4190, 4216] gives 1.05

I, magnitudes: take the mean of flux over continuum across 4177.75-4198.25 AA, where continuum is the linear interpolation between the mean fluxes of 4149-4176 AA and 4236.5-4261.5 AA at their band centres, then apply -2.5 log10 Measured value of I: 0.05 mag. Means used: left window 33.8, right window 37.2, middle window 33.3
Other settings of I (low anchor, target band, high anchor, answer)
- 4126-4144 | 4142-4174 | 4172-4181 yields -0.065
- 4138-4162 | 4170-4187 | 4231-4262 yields 0.048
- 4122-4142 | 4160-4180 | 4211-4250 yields 0.031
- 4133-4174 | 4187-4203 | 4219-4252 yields 0.042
